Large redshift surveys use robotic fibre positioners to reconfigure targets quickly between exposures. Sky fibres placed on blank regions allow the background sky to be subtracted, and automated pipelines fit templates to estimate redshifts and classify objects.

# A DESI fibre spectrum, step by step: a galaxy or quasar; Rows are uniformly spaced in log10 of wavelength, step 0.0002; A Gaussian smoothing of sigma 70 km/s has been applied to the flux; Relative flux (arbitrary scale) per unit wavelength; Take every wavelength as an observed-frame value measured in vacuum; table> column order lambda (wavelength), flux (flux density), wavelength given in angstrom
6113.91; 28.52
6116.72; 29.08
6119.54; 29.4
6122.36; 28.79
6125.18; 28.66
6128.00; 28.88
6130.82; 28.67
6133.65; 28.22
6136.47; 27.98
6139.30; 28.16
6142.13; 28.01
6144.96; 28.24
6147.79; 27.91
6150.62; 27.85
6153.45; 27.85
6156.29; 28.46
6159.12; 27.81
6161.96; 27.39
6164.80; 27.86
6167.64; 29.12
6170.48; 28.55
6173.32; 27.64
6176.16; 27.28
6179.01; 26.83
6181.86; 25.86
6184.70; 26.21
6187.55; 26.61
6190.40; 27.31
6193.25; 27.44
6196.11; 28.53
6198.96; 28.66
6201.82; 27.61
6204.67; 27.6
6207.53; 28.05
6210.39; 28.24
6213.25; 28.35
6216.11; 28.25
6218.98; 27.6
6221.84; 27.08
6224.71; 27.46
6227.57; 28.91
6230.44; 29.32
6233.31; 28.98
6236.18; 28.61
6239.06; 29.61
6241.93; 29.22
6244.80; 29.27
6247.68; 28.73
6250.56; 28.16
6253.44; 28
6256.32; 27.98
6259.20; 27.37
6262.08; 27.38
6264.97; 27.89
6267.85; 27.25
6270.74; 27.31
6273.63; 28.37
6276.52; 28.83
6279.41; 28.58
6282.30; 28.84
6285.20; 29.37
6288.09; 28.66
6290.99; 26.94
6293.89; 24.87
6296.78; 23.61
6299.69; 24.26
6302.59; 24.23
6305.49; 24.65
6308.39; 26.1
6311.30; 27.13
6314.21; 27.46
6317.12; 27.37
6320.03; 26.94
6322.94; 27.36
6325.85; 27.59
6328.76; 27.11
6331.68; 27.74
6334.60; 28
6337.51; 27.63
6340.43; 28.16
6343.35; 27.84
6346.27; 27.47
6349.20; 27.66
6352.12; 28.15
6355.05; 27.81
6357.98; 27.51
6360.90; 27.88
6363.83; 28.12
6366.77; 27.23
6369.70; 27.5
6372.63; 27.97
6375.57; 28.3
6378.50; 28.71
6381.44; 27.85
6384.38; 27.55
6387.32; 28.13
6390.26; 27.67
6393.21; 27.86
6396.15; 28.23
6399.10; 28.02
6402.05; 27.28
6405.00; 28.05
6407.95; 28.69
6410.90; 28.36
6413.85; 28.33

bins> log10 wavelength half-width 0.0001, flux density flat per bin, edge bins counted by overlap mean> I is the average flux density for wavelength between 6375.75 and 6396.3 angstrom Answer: 28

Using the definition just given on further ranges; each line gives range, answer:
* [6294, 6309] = 24.5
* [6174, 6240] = 27.8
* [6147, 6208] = 27.6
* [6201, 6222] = 27.9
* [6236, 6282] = 28.3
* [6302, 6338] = 26.9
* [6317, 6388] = 27.7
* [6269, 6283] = 28.3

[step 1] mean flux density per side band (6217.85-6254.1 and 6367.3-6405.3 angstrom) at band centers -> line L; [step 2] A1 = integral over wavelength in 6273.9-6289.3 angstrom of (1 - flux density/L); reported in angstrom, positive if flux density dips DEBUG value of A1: -0.3 angstrom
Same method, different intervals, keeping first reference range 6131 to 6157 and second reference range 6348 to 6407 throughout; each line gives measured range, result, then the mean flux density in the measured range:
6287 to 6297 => 0.62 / 26.2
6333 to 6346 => 0.02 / 27.9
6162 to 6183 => 0.34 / 27.6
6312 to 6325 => 0.30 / 27.3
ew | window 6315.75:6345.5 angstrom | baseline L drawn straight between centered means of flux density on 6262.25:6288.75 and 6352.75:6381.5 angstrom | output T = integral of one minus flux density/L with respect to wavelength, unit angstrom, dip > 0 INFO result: 0.5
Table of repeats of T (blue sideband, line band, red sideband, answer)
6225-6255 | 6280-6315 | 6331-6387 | 2.45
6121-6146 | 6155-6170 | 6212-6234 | 0.10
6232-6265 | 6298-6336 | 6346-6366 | 1.94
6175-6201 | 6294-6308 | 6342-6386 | 1.63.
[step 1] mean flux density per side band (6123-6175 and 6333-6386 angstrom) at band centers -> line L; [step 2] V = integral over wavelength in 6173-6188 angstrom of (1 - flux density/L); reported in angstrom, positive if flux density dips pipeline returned 0.8 angstrom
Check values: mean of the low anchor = 28.2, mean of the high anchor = 27.9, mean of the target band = 26.7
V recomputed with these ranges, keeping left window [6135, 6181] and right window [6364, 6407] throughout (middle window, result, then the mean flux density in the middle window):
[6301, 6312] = 1.0 angstrom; 25.4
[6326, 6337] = 0.1 angstrom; 27.6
